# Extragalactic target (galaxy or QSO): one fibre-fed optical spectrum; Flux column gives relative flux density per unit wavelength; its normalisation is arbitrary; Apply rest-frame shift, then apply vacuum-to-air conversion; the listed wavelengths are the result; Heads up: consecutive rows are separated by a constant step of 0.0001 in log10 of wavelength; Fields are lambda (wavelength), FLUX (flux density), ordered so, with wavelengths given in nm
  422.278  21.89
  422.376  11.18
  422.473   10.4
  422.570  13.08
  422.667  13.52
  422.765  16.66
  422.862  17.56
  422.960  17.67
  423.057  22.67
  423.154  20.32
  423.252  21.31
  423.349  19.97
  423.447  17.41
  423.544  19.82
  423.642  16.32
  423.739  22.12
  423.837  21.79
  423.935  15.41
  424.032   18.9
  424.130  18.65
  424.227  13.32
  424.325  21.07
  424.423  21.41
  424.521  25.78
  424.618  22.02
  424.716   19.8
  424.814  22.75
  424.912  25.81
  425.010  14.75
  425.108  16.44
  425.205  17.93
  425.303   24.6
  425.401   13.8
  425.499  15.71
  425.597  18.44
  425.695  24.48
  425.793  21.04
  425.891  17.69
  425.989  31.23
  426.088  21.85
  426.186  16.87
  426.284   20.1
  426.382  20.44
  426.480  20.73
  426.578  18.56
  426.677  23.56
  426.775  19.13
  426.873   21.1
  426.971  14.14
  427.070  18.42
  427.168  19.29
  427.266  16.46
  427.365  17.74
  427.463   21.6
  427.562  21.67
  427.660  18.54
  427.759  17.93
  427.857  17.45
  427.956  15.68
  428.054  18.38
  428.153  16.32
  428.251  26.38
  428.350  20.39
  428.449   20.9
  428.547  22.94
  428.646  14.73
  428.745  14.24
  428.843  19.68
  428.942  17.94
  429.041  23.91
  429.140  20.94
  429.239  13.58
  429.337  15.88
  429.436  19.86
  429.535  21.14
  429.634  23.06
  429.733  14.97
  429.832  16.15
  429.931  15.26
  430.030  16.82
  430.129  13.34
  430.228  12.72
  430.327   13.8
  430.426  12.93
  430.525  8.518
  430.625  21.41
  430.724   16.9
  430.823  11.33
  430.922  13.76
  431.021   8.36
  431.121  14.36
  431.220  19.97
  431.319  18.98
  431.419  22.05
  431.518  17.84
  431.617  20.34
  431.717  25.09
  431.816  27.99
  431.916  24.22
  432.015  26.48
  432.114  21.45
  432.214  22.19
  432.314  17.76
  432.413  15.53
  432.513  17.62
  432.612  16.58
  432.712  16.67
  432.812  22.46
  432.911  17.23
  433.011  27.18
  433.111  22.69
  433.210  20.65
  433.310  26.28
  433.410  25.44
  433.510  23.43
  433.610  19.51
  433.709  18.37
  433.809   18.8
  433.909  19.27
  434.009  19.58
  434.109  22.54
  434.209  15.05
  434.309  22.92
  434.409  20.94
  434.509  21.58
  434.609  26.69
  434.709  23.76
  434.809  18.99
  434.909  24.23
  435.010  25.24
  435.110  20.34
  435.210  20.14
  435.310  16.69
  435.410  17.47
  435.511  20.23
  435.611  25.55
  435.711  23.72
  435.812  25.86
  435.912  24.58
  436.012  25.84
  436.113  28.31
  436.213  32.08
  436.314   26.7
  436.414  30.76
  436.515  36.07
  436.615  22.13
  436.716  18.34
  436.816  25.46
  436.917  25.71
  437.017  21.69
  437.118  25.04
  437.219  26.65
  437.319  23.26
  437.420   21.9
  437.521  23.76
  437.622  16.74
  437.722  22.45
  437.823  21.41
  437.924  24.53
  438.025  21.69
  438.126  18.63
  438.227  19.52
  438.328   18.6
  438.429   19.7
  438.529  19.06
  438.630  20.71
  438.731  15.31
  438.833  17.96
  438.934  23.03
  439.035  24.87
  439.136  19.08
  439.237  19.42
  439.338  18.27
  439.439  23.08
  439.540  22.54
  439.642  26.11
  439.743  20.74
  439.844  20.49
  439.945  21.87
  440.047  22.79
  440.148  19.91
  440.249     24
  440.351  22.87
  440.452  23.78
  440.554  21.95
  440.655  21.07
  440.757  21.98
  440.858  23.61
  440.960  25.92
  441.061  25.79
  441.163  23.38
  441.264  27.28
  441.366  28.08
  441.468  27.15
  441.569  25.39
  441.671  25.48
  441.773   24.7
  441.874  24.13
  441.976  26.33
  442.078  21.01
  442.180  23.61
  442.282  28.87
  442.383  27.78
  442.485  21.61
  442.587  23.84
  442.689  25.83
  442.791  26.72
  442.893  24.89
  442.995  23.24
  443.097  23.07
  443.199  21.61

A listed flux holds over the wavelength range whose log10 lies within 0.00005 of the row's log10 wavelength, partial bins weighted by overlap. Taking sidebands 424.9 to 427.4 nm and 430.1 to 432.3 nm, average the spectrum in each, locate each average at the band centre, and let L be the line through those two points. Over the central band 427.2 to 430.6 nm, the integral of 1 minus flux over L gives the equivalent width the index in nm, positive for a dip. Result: 0.176 nm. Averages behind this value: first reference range 19.5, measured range 17.7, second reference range 18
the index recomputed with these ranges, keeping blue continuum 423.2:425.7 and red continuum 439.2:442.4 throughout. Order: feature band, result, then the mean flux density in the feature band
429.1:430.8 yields 0.38 nm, 16.2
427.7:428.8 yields 0.10 nm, 18.7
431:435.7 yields 0.20 nm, 20.9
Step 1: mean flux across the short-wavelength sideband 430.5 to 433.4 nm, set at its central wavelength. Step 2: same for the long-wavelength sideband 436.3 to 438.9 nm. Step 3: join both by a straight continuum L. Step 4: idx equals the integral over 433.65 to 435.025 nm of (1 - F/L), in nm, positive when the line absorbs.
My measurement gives -0.03 nm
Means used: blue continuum 19.6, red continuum 22.4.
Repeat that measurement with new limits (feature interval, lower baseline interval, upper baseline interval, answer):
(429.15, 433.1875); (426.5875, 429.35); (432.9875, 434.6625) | 0.46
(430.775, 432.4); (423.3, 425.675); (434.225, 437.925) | 0.19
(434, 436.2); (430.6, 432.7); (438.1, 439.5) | -0.35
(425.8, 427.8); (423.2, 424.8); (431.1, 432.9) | 0.01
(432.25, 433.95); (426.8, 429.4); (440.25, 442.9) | 0.05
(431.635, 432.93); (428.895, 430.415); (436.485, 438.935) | -0.16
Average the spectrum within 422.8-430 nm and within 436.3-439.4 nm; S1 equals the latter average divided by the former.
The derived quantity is 1.14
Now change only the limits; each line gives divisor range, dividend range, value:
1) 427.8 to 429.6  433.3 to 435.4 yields 1.12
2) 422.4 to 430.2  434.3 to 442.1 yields 1.22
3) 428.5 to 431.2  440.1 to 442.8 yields 1.51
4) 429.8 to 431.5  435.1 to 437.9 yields 1.58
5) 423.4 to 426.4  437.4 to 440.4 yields 1.06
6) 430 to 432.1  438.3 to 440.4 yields 1.20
